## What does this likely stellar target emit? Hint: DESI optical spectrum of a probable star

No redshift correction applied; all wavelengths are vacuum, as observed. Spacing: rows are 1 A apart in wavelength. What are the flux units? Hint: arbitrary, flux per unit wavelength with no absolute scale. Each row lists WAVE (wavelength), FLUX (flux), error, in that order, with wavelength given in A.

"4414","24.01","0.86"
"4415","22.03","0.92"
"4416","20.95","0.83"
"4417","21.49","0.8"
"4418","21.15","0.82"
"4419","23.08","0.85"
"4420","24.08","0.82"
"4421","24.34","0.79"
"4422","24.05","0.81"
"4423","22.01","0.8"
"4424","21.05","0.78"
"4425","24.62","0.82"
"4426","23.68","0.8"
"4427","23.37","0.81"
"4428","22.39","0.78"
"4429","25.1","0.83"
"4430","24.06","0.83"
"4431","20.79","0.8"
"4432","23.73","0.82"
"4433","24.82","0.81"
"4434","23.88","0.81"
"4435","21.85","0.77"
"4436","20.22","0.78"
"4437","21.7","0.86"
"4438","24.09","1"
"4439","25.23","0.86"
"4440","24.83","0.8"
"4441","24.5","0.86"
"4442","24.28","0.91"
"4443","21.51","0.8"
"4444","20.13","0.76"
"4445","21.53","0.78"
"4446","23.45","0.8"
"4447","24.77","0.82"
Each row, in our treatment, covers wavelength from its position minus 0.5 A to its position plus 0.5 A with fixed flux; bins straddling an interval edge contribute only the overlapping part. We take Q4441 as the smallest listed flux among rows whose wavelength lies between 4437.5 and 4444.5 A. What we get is 20.13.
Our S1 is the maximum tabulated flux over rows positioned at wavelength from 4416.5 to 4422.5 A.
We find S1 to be 24.34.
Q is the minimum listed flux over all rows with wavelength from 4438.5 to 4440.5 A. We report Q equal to 24.83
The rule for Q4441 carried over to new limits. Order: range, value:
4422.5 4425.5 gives 21.05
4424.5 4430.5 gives 22.39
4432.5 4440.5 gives 20.22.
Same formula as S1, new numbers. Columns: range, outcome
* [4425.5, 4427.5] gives 23.68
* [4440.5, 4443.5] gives 24.5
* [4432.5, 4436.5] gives 24.82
